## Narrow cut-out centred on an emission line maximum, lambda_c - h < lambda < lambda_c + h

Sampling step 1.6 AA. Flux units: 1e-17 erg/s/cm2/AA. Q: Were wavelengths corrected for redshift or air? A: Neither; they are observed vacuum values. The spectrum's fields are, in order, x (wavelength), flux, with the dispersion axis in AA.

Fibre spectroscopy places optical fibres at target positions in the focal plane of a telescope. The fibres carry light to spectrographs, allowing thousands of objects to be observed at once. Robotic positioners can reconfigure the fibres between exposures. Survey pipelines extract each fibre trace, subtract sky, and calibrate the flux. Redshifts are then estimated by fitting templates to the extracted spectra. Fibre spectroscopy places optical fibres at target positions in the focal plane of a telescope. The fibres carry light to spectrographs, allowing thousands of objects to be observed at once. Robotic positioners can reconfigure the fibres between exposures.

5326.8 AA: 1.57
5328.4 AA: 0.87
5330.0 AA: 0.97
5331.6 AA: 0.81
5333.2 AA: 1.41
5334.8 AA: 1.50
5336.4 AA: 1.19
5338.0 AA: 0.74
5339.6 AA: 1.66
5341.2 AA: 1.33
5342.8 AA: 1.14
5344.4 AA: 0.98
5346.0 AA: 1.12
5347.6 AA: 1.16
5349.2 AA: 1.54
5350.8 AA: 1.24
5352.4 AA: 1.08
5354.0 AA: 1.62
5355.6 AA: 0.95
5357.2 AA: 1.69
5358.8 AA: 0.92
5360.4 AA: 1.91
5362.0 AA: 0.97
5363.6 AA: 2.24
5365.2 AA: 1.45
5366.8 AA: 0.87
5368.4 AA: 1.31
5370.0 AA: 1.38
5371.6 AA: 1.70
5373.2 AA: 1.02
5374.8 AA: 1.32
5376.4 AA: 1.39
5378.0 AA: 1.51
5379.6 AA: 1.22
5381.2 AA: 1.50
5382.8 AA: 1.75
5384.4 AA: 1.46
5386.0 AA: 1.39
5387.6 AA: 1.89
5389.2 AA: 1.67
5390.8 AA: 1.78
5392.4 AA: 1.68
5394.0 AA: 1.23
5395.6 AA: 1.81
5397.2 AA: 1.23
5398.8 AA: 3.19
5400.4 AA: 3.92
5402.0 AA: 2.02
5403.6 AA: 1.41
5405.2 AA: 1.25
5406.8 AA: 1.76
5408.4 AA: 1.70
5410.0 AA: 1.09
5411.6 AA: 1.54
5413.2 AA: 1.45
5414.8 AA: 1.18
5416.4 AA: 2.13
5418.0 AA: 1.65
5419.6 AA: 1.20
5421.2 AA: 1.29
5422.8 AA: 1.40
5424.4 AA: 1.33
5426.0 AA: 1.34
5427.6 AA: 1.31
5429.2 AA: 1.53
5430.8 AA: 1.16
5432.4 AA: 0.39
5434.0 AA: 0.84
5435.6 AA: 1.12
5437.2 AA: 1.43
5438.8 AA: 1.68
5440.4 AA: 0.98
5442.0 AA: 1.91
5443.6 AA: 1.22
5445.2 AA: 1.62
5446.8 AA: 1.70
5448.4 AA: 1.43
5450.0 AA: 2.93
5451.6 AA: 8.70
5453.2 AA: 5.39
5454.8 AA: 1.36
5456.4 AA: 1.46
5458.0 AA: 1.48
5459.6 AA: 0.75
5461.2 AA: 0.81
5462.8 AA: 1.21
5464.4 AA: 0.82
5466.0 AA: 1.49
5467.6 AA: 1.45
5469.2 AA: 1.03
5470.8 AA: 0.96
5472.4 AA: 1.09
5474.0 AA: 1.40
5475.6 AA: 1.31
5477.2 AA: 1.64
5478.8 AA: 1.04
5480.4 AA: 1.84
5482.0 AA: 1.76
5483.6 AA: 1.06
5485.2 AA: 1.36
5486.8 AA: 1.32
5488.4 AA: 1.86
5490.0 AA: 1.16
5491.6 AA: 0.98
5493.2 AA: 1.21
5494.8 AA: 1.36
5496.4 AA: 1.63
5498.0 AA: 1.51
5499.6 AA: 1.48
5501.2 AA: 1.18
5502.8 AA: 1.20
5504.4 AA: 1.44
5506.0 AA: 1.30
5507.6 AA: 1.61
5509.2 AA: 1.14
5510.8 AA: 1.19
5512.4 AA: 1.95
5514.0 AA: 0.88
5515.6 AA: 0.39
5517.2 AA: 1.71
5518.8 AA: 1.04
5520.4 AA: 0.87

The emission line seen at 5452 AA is [O III]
